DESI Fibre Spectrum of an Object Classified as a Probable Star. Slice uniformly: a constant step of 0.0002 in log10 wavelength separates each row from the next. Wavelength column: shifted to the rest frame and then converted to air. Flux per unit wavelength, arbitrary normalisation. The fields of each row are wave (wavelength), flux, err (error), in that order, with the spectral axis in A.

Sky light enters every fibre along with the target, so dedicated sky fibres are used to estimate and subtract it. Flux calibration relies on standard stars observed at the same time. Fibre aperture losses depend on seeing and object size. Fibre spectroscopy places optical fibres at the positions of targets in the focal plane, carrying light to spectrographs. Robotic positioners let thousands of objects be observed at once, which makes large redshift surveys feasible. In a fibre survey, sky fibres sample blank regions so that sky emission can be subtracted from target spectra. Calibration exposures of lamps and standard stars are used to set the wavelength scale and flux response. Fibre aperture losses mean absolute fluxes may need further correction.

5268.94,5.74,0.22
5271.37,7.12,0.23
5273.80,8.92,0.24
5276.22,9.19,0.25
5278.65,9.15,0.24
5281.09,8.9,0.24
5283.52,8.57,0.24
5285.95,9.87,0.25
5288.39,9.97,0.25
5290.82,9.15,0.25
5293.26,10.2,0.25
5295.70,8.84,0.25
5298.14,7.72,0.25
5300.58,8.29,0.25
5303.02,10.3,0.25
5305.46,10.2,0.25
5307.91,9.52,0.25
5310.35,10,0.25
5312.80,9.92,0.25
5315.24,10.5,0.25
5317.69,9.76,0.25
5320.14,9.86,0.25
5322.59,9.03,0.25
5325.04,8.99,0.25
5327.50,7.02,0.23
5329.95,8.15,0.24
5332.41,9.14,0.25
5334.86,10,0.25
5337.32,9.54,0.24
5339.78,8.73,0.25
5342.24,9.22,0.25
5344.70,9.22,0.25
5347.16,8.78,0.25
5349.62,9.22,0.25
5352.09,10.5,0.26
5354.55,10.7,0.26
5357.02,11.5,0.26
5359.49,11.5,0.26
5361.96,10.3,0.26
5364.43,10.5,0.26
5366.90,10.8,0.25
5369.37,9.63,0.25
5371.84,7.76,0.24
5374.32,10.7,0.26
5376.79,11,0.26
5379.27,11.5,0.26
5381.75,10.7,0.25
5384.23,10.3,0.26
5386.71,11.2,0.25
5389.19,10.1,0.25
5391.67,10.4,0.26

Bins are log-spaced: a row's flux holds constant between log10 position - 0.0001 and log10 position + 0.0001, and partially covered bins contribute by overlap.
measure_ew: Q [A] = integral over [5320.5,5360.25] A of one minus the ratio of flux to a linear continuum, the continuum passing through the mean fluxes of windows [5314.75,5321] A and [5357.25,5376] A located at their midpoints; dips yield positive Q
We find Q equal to 2.7 A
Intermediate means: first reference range 9.99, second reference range 10.3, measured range 9.44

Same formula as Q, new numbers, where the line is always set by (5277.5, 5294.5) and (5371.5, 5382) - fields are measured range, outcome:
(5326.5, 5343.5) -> 2.0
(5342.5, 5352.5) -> 0.8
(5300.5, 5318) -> -0.4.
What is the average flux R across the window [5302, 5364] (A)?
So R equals 9.67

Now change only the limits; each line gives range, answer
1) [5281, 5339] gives 9.31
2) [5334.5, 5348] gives 9.21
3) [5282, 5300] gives 9.15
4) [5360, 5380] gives 10.3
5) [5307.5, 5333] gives 9.26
